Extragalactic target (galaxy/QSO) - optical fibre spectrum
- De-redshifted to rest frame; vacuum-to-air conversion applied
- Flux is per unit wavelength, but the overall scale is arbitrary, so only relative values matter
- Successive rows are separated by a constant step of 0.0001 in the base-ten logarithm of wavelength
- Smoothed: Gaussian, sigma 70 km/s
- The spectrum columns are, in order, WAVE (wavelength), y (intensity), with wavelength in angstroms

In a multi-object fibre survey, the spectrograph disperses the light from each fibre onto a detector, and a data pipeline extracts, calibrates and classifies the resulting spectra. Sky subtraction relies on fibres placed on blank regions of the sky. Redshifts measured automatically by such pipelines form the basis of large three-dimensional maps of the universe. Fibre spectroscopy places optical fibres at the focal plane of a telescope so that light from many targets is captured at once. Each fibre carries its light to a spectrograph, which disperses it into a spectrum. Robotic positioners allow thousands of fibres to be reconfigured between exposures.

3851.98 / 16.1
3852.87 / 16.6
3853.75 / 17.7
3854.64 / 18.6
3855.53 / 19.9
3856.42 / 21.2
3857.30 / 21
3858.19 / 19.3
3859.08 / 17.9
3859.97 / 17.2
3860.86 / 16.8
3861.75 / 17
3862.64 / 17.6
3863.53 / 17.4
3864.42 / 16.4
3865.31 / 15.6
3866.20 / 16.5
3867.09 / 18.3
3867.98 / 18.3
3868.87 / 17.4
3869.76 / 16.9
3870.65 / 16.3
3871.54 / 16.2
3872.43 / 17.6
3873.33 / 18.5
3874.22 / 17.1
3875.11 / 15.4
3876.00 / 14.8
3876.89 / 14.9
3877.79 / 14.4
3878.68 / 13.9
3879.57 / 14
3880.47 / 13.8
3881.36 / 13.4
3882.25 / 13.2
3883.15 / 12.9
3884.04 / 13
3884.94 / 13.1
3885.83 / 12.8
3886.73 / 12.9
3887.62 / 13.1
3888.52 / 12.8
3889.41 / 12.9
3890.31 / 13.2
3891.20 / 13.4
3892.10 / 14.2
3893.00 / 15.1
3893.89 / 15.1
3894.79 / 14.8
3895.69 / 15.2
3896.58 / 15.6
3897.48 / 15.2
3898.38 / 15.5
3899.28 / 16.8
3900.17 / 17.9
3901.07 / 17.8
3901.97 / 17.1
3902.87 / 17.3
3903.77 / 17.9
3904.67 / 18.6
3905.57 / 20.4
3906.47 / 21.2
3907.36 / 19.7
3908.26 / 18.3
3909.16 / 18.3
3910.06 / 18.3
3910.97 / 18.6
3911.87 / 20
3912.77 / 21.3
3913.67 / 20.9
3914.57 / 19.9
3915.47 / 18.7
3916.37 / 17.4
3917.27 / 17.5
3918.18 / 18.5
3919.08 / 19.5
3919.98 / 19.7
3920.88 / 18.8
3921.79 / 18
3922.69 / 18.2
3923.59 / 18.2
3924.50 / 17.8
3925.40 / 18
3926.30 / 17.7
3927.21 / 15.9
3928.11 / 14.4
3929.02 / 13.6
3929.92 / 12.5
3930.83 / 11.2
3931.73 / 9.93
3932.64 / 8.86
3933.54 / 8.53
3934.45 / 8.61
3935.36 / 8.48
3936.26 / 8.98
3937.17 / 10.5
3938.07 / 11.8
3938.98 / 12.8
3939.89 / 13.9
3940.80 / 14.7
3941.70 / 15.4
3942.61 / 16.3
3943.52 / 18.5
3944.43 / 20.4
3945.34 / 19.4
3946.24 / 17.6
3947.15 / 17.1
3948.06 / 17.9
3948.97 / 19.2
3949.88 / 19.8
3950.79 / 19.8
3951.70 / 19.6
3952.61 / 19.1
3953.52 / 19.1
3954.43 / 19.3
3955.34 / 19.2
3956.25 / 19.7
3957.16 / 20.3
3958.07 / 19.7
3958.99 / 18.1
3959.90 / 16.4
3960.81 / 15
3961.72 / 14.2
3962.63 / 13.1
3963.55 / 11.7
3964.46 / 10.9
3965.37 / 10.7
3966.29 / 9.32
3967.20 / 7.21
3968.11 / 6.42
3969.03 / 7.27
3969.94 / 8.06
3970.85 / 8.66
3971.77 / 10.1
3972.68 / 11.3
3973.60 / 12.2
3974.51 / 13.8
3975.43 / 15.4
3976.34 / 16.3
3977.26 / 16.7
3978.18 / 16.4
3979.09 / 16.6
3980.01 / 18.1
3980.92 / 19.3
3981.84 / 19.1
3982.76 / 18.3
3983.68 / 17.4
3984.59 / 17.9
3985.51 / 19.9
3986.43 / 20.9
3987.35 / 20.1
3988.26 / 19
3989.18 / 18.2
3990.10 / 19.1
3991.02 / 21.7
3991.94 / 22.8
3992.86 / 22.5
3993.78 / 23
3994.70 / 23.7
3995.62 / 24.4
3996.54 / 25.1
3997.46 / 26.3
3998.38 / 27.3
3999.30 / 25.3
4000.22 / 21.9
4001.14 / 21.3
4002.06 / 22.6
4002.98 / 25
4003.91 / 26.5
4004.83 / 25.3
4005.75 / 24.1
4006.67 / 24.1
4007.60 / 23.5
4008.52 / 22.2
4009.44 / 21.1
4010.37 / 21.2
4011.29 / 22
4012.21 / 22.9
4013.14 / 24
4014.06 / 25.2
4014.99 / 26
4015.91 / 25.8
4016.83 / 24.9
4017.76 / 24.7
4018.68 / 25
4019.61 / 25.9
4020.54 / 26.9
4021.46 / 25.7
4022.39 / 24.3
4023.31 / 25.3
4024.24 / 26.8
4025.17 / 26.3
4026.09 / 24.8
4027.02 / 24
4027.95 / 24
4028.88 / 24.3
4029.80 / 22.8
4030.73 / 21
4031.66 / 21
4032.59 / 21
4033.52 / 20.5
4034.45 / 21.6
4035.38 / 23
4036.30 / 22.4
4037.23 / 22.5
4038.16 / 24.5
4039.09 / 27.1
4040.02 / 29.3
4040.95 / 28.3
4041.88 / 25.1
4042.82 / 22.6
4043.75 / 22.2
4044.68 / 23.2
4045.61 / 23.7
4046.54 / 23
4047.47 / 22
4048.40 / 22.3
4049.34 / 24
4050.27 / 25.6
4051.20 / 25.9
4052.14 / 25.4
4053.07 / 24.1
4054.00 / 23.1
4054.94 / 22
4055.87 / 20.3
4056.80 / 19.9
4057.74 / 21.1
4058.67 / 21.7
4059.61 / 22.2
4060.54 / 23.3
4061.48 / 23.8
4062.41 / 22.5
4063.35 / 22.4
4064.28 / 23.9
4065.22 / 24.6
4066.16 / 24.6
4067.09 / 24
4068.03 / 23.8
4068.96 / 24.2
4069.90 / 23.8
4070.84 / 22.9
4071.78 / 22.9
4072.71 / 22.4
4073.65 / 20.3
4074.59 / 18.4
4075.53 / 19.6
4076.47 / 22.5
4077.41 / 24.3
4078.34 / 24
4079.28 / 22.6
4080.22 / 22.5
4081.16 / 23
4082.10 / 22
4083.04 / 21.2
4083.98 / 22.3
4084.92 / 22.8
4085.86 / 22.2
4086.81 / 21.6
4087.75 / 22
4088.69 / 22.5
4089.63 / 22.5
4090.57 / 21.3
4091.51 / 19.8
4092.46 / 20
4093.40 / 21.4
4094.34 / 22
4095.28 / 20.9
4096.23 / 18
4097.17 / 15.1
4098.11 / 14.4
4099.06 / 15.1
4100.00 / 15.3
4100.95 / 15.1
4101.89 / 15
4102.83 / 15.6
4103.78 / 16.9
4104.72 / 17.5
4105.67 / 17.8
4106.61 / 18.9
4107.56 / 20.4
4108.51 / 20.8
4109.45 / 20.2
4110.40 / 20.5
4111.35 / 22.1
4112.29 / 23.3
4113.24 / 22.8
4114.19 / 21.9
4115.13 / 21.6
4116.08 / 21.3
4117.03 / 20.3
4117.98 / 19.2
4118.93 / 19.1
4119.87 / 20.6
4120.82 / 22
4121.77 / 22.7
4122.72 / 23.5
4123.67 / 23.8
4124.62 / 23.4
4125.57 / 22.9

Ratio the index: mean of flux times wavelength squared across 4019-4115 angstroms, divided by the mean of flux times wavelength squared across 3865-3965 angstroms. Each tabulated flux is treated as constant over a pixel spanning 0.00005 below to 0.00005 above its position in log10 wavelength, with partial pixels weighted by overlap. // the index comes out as 1.48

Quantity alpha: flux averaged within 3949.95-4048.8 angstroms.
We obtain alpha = 20.6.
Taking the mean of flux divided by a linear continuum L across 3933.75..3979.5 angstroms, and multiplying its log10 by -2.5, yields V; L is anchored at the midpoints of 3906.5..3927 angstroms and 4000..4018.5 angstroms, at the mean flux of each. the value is 0.387 mag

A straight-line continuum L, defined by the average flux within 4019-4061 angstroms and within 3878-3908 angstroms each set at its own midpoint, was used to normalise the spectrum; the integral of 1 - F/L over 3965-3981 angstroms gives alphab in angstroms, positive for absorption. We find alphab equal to 6.1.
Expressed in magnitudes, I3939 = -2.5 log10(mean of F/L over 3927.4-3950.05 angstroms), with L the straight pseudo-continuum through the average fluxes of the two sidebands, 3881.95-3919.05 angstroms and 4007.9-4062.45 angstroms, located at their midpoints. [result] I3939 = 0.31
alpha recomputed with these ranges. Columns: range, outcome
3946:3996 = 16.7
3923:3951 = 14.7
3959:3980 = 12.4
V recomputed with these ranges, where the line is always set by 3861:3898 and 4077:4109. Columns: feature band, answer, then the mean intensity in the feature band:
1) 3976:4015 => -0.218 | 21.7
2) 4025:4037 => -0.224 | 22.7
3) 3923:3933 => 0.123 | 14.5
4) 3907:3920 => -0.198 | 19.1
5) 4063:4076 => -0.173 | 22.7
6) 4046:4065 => -0.202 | 22.9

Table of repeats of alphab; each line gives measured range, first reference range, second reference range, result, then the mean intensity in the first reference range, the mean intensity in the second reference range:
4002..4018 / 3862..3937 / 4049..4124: -4.1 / 15.9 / 21.3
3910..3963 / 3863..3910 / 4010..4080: 4.9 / 15.8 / 23.5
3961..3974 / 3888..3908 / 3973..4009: 6.3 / 16.3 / 20.8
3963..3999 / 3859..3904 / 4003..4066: 7.3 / 15.5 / 23.8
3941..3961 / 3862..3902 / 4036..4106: -0.9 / 15.3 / 21.9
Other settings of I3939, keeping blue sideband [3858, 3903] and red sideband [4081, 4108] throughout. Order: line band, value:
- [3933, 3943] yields 0.371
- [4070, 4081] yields -0.165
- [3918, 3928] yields -0.114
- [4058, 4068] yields -0.233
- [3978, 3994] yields -0.121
